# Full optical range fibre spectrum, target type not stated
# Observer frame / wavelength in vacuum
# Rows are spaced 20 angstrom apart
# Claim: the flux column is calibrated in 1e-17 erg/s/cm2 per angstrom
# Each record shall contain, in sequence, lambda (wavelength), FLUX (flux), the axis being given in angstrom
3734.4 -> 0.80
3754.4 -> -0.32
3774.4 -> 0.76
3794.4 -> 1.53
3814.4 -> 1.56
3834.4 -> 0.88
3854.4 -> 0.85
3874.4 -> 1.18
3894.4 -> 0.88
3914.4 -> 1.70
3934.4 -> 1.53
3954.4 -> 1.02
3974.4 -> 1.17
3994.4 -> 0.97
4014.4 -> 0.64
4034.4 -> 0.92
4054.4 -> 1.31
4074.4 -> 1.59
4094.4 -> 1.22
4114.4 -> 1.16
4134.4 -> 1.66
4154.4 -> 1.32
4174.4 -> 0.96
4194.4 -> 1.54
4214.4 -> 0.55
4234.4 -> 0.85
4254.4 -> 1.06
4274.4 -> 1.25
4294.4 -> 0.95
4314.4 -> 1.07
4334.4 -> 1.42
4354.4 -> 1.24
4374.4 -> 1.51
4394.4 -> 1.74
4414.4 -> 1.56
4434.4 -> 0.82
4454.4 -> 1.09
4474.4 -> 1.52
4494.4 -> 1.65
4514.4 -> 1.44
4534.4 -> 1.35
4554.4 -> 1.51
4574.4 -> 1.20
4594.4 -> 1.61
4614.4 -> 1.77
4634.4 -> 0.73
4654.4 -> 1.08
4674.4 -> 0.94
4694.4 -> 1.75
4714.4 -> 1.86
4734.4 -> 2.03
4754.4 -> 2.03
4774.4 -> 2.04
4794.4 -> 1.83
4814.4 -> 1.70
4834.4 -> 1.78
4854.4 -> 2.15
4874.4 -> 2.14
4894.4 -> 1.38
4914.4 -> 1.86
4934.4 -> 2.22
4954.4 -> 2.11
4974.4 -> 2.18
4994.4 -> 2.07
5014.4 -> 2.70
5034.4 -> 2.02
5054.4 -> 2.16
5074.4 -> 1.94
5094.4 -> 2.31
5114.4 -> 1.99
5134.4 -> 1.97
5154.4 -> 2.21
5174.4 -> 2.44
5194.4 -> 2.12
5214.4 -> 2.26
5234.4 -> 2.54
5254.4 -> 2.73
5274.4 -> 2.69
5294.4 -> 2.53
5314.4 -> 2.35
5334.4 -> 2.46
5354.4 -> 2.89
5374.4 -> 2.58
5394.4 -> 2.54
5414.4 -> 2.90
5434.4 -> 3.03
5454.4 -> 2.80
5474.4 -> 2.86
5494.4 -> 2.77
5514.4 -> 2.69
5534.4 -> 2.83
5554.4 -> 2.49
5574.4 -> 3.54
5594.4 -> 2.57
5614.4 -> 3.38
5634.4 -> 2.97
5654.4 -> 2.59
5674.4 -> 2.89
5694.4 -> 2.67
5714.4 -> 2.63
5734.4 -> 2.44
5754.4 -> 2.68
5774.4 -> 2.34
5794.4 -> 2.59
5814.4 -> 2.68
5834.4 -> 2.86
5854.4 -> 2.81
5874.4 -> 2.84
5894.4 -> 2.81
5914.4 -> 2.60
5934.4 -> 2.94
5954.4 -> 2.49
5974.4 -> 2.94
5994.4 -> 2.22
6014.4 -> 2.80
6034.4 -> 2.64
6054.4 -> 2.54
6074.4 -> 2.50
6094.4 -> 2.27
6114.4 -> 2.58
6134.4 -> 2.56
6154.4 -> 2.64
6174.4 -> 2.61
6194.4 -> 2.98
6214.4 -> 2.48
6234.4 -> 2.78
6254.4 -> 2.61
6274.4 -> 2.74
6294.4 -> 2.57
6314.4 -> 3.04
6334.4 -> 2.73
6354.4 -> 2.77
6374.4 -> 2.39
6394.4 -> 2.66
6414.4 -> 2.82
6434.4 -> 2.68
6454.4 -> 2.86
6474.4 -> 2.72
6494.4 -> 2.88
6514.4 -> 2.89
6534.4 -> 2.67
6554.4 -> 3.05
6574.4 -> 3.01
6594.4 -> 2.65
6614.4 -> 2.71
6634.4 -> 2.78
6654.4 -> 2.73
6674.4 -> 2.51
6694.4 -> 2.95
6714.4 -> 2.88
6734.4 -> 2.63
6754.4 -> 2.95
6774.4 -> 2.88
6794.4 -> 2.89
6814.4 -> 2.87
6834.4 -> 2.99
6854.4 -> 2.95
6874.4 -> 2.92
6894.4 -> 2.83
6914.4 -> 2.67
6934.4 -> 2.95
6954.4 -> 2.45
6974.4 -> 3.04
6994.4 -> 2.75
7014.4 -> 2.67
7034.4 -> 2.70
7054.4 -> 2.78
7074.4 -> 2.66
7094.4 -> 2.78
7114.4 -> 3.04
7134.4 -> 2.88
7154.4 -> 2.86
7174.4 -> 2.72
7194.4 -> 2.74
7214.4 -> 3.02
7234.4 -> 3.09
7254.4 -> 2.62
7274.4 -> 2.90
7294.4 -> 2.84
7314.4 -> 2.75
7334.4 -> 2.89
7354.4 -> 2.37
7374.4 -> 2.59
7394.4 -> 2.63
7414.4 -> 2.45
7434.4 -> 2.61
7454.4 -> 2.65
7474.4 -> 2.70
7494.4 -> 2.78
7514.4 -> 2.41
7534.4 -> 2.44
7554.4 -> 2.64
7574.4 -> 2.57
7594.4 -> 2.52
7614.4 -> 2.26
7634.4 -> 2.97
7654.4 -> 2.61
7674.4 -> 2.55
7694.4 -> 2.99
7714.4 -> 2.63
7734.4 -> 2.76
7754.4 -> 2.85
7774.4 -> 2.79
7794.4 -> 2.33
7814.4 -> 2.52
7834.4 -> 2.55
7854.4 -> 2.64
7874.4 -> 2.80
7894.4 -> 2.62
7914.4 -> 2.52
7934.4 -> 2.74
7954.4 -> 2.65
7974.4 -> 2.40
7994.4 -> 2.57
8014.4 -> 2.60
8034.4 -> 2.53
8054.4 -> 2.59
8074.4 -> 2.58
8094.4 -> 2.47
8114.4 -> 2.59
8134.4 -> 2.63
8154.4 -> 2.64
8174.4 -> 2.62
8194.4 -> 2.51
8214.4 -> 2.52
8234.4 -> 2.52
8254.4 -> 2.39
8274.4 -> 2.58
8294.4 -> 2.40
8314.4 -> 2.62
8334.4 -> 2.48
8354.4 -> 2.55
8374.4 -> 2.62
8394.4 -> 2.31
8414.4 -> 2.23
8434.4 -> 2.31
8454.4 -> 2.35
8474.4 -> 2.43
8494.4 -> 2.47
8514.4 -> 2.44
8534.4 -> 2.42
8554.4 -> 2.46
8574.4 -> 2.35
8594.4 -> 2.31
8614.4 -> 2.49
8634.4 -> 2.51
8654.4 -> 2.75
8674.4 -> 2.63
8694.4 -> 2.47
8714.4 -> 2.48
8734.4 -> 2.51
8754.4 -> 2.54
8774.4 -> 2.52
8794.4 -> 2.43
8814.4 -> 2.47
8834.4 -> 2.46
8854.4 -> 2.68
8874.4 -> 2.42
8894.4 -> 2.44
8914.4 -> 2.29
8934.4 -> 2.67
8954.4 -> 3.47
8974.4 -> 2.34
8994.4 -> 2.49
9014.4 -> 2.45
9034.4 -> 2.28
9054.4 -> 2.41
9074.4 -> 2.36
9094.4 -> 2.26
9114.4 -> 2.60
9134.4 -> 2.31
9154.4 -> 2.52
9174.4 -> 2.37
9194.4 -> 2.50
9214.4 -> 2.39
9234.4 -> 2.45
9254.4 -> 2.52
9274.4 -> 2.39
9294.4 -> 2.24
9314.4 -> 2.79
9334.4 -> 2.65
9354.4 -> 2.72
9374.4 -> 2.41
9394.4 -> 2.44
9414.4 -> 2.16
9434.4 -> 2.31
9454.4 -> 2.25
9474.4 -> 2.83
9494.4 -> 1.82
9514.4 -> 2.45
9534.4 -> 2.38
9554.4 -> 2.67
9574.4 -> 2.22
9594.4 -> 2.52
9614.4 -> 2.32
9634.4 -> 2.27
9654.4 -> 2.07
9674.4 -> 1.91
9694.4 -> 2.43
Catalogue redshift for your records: 0.180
